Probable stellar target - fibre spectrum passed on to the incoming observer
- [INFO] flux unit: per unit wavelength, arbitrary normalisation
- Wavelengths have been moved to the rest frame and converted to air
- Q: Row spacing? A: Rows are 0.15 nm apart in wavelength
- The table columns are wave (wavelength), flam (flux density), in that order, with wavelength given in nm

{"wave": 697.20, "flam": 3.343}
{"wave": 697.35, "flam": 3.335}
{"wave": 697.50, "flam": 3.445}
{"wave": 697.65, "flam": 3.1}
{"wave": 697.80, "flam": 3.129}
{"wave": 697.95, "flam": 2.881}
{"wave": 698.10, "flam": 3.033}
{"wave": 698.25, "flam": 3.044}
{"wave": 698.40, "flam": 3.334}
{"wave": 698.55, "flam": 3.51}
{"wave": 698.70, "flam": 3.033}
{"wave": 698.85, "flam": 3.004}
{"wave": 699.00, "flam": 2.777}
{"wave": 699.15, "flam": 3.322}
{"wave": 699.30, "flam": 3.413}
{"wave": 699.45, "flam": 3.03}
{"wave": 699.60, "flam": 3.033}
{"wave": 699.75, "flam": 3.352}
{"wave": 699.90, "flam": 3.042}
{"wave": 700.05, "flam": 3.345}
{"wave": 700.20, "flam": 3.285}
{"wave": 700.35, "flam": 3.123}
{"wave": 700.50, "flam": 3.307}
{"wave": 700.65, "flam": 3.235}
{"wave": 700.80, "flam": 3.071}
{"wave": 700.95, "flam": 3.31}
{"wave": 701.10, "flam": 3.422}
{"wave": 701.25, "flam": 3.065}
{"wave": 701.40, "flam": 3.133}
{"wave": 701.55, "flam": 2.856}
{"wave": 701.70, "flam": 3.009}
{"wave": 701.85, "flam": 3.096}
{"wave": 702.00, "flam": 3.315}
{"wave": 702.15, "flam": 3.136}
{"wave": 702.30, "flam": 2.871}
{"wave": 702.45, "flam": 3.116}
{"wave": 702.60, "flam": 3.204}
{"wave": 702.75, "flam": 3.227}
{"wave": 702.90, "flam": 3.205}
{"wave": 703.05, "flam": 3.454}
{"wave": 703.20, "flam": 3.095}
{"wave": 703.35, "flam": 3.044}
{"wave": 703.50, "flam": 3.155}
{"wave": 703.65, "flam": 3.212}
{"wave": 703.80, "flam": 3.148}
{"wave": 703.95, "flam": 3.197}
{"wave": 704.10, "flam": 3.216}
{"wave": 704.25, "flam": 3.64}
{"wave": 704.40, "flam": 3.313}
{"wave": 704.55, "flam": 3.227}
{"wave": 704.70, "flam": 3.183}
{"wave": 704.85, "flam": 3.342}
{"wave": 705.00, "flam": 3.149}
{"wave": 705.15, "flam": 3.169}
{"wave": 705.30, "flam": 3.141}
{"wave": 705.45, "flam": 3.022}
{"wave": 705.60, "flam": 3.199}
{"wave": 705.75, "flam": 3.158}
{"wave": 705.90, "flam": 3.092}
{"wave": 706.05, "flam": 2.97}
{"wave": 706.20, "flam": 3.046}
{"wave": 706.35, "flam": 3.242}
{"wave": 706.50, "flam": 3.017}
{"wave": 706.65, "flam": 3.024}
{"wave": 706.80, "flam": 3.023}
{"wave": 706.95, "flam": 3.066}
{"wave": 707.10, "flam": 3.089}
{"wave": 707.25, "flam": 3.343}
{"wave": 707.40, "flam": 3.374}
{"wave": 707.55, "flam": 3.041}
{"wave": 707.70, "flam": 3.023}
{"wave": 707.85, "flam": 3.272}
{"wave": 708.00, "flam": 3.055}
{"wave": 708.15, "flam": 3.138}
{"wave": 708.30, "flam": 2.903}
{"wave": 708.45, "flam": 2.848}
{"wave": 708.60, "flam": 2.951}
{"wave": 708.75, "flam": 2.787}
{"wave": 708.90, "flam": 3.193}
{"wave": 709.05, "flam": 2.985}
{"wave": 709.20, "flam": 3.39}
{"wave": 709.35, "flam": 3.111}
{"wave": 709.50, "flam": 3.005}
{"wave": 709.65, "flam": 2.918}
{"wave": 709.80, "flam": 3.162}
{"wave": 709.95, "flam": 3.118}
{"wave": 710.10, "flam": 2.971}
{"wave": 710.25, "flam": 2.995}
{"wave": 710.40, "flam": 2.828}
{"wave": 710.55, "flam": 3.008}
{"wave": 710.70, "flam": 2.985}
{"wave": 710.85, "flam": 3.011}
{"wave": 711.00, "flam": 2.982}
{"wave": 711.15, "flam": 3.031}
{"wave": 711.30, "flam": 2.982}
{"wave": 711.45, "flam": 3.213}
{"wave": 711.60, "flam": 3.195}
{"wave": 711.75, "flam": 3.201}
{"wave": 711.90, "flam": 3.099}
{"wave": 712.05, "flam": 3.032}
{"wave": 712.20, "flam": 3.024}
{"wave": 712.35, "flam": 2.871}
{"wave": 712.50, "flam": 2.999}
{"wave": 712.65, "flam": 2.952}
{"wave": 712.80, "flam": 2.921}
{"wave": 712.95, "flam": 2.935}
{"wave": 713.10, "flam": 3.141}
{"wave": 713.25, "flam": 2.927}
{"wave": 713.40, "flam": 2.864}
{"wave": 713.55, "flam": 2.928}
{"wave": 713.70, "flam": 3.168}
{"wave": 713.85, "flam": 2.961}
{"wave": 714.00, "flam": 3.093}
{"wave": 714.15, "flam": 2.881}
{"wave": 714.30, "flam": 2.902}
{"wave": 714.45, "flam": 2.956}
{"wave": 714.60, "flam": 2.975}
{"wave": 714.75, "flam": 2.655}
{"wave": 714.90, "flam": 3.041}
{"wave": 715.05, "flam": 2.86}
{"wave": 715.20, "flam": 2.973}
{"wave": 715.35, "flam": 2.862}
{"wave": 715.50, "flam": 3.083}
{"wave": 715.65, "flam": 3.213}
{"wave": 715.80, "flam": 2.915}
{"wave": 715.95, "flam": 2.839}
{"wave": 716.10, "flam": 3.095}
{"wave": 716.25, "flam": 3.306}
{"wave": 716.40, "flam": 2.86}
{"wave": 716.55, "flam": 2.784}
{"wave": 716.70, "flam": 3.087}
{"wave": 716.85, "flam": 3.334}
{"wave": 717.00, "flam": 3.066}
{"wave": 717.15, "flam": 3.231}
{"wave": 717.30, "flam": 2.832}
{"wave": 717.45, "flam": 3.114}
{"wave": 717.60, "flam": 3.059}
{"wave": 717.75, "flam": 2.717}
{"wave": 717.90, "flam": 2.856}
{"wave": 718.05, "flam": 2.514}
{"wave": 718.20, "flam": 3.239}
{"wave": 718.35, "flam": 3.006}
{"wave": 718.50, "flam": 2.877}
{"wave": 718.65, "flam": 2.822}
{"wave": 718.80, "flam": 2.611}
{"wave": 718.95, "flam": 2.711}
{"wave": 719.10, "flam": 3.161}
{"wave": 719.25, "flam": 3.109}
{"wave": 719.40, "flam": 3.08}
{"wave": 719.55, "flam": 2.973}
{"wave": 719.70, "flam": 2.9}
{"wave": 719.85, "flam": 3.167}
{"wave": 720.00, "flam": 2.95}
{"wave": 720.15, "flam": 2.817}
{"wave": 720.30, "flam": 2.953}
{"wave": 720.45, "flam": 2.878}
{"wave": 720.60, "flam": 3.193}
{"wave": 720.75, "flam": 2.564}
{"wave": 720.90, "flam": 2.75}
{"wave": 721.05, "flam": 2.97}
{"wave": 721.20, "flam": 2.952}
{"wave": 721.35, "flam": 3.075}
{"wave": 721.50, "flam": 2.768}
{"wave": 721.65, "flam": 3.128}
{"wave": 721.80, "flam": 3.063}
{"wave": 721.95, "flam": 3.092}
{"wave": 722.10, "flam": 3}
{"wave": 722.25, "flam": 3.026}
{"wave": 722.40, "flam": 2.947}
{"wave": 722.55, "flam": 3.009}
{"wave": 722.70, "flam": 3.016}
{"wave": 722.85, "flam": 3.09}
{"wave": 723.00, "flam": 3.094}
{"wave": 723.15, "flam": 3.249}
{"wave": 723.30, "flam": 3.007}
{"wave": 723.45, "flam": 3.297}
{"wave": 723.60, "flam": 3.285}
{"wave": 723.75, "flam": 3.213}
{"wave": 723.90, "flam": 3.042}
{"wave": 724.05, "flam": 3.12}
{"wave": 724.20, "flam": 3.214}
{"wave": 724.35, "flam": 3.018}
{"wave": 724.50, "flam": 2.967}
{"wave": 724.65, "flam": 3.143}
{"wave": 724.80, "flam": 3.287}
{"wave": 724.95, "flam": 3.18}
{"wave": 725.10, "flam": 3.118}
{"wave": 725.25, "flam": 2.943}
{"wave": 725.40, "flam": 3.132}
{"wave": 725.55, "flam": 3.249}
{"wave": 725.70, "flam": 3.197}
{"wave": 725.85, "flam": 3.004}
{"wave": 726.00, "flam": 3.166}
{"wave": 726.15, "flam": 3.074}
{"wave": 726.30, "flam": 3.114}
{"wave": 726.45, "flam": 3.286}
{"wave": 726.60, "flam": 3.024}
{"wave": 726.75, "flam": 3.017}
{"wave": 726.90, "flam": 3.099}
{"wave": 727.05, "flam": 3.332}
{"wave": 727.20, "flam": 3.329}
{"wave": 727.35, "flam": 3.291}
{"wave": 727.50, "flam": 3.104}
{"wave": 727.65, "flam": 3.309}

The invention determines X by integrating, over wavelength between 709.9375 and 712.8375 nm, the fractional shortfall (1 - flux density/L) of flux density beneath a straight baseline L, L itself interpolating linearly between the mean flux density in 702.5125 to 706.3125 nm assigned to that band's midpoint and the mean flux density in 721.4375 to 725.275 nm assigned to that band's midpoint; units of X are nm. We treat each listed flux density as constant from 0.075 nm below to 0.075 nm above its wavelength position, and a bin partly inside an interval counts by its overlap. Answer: 0.12 nm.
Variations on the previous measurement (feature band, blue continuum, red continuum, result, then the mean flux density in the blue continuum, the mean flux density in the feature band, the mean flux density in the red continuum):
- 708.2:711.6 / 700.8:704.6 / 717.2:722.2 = 0.06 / 3.18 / 3.02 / 2.94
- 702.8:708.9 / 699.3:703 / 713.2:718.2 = -0.07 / 3.17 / 3.14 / 2.97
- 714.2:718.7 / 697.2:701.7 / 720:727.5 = 0.20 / 3.17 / 2.97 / 3.08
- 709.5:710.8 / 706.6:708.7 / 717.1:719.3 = 0.02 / 3.08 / 3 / 2.92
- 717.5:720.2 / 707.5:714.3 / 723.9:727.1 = 0.14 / 3.02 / 2.92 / 3.12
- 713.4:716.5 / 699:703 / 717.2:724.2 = 0.07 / 3.17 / 2.97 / 2.99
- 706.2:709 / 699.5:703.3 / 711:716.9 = 0.01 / 3.17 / 3.08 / 3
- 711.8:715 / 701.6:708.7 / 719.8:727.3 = 0.15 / 3.14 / 2.97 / 3.07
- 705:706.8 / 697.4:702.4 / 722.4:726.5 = 0.03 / 3.15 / 3.1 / 3.13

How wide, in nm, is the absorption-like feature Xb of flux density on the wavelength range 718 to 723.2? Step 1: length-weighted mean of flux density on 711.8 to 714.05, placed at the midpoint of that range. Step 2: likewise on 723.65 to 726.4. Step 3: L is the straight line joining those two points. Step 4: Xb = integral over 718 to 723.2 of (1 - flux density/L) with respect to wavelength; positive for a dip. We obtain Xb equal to 0.189 nm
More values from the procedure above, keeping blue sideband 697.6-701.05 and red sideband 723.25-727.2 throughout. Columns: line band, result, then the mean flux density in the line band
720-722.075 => 0.13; 2.94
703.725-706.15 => -0.03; 3.2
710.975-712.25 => 0.03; 3.09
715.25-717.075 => 0.07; 3.04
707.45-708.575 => 0.04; 3.04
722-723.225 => 0.03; 3.05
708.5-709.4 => 0.03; 3.06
